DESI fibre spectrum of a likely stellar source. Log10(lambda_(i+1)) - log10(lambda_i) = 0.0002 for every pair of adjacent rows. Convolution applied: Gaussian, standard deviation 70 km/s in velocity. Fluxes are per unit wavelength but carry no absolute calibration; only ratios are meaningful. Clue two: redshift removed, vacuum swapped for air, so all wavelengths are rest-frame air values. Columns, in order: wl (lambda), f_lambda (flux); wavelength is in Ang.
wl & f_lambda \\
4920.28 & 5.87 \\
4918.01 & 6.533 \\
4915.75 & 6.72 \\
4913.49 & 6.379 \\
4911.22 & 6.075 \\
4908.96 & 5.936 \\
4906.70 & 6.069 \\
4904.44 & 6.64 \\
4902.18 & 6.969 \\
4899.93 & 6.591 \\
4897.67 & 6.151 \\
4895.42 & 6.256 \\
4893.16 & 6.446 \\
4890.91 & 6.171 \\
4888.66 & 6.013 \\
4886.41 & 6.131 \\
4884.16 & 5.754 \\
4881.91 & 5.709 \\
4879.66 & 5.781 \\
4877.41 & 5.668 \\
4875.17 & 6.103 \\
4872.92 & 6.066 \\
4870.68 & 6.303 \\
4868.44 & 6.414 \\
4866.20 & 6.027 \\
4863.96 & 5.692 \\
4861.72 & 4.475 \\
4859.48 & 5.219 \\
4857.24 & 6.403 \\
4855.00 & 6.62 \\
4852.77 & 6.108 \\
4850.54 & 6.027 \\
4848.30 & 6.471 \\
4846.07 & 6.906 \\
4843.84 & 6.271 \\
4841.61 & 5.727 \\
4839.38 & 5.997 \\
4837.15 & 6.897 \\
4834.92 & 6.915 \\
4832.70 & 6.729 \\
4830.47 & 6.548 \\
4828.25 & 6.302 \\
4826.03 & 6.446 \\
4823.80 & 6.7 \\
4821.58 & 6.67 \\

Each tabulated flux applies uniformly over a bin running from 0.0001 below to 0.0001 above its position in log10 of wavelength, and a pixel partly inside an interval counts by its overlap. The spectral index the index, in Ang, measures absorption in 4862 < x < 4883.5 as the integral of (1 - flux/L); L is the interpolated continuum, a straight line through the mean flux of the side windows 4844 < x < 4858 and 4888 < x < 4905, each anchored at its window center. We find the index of 1.7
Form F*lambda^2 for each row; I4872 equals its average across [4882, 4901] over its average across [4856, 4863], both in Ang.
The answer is 1.16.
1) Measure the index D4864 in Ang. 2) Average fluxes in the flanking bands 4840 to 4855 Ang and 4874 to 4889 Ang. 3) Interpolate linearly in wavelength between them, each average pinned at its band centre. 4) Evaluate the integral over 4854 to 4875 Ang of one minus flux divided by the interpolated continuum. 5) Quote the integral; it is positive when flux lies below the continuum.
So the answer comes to 0.5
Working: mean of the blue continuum 6.27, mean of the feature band 5.92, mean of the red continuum 5.87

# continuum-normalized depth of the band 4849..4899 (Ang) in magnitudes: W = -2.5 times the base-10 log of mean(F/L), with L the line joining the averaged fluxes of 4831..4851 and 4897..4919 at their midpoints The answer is 0.08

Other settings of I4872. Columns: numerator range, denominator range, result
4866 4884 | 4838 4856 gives 0.97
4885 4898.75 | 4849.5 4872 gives 1.06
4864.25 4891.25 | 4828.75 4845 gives 0.95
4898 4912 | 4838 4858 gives 1.04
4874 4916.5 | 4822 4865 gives 1.01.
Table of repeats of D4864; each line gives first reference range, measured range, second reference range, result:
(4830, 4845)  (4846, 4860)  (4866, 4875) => 0.2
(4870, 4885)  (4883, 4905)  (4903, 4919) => -0.6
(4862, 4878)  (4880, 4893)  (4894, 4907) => 0.5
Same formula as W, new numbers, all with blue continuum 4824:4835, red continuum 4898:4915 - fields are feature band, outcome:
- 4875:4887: 0.11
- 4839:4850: 0.04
